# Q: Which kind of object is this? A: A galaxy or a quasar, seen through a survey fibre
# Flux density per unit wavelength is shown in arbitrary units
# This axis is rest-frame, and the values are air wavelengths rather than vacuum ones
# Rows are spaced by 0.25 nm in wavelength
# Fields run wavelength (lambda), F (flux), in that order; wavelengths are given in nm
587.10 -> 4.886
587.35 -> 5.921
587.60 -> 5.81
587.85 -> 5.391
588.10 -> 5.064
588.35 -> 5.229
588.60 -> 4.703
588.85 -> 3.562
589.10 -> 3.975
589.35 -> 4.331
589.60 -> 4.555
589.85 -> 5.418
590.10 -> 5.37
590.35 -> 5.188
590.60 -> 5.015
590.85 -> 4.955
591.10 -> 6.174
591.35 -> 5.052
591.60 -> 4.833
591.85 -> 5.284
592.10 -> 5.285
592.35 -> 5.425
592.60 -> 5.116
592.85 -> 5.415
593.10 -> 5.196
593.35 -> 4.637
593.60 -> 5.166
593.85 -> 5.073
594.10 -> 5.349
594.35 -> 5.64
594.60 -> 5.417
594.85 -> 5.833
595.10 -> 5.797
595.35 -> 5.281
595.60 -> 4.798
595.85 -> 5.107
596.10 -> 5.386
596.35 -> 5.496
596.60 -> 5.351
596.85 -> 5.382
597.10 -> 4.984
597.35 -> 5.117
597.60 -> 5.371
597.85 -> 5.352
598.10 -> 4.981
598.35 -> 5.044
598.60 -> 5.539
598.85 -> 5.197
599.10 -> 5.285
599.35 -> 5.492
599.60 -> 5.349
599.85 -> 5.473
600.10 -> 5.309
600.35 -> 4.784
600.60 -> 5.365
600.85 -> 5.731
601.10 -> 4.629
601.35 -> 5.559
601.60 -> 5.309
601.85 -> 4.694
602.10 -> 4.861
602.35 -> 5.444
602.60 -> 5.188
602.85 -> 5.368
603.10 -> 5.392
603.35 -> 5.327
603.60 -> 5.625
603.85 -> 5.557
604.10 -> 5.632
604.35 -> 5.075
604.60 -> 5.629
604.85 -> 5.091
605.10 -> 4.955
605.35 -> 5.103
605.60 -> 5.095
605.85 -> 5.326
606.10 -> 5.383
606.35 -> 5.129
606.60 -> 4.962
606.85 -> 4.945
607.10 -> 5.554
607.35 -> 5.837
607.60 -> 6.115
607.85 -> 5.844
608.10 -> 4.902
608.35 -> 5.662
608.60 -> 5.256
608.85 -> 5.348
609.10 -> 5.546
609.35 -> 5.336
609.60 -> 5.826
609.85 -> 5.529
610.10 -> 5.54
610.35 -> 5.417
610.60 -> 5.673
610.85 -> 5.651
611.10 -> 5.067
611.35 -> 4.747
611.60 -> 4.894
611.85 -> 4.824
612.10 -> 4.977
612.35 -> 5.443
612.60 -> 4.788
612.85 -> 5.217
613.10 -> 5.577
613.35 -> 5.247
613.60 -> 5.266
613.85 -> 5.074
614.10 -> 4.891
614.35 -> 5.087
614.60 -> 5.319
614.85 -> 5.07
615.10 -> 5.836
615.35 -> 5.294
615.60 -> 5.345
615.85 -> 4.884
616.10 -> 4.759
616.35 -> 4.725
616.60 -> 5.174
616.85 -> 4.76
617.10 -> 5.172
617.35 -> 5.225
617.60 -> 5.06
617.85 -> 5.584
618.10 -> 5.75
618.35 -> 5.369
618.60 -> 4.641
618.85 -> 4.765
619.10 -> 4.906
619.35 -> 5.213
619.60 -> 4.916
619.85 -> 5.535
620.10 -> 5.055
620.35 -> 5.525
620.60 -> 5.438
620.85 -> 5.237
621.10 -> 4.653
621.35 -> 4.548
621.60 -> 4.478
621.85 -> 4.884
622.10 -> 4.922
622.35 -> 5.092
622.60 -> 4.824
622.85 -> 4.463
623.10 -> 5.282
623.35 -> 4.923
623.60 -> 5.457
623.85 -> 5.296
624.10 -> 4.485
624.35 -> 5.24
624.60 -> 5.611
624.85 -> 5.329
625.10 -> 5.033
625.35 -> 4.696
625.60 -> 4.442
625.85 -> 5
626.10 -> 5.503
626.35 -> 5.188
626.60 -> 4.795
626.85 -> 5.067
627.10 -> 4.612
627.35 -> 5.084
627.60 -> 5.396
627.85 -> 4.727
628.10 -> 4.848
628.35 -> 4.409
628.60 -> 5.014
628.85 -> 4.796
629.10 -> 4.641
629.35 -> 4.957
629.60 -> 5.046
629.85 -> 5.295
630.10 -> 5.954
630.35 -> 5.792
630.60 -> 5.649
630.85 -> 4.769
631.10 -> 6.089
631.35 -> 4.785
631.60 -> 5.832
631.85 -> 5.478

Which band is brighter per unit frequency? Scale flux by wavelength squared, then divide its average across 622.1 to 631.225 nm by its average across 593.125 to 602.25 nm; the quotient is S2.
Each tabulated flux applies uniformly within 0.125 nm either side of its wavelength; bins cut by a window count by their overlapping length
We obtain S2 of 1.1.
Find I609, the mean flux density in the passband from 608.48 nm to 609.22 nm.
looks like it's 5.38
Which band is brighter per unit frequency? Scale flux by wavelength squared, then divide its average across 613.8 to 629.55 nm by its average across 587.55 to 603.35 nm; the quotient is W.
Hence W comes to 1.06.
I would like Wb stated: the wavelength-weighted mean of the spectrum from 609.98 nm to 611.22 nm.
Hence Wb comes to 5.47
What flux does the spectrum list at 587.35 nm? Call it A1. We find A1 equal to 5.921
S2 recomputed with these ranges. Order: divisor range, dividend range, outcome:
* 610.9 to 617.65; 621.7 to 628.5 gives 1.01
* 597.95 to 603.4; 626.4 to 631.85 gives 1.07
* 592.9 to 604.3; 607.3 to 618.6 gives 1.05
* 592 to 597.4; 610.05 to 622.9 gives 1.04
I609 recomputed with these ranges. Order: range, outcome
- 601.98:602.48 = 5.16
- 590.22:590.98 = 5.06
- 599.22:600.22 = 5.41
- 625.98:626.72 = 5.16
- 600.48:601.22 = 5.24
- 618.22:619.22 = 4.92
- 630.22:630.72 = 5.72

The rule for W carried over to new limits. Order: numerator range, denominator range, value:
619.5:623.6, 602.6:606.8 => 1.00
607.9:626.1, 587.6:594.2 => 1.11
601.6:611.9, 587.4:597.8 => 1.08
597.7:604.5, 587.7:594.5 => 1.08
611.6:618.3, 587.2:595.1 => 1.08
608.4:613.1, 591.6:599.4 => 1.06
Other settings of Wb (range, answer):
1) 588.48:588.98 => 4.13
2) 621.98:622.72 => 4.95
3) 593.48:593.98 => 5.12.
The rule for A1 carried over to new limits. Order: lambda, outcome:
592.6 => 5.116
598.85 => 5.197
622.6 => 4.824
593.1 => 5.196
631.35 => 4.785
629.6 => 5.046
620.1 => 5.055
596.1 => 5.386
